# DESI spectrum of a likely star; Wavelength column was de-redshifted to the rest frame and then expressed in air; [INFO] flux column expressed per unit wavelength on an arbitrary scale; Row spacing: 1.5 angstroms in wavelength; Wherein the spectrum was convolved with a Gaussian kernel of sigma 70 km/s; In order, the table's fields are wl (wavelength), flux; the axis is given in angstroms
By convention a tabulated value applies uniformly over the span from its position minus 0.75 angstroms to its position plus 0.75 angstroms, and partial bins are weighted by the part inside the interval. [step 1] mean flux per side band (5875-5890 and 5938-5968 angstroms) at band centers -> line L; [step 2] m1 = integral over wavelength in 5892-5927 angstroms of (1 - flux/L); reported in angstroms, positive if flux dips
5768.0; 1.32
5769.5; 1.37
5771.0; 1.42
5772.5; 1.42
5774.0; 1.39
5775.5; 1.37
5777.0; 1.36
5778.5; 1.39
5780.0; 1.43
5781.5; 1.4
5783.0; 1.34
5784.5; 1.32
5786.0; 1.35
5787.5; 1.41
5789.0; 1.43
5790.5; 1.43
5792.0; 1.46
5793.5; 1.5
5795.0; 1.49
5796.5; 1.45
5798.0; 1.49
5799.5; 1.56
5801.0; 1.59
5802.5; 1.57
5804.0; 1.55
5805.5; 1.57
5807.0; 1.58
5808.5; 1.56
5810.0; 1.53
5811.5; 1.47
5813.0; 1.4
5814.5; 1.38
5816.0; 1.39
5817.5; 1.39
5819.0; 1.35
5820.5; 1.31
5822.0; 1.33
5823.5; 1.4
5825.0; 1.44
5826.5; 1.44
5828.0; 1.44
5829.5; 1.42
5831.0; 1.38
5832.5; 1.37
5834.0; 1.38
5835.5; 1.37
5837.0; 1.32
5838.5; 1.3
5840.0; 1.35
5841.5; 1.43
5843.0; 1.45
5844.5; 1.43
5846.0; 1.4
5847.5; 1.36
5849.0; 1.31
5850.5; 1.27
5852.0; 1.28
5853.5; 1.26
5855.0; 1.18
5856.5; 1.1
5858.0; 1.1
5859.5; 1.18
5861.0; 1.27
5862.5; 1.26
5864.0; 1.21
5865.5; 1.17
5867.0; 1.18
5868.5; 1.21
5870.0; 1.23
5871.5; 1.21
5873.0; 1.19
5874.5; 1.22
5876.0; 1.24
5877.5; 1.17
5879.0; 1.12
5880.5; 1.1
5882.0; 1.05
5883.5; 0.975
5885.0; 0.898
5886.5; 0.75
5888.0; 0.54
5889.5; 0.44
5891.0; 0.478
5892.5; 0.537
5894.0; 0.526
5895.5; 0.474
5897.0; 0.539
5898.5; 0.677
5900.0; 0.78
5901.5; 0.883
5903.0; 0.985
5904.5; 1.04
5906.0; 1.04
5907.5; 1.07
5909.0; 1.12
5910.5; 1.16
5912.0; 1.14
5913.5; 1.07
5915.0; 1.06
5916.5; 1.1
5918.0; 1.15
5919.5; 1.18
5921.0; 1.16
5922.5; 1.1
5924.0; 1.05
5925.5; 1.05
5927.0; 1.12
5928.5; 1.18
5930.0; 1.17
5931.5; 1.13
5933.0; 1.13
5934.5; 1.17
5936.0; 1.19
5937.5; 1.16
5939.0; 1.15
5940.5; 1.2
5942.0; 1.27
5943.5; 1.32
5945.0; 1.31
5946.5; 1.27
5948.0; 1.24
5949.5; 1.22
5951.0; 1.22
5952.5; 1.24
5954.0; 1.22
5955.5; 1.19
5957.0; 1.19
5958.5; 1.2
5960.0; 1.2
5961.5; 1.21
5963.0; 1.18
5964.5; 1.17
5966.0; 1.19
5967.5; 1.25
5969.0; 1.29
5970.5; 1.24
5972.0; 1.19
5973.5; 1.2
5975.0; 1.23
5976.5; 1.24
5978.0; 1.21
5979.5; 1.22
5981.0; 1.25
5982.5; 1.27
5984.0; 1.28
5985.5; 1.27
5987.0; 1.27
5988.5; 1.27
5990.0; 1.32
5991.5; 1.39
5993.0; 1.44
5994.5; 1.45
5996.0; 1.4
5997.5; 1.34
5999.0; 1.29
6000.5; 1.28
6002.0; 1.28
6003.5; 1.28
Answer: 3.2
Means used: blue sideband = 0.941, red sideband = 1.22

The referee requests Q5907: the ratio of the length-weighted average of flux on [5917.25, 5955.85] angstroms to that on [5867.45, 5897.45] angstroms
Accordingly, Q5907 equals 1.3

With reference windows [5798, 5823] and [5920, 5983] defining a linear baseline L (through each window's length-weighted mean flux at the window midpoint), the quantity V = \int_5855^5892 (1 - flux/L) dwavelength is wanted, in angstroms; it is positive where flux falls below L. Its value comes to 8.2 angstroms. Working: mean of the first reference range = 1.47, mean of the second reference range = 1.2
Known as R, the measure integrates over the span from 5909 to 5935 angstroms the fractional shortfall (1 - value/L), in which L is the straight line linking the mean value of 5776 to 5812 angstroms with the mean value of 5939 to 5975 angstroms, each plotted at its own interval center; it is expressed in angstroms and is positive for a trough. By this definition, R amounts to 3.11 angstroms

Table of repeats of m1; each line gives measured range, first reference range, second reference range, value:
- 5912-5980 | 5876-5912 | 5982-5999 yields -4.8 angstroms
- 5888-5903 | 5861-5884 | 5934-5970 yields 7.3 angstroms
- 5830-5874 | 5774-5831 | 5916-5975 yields 2.4 angstroms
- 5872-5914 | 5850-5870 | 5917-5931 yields 9.5 angstroms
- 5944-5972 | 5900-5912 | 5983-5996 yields 0.0 angstroms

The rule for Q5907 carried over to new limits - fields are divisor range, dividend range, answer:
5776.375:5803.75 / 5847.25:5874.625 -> 0.84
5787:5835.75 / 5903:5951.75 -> 0.79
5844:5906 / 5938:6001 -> 1.22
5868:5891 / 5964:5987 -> 1.23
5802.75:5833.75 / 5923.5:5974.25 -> 0.83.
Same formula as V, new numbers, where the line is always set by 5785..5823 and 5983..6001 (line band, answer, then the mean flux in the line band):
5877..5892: 6.0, 0.842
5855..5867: 2.0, 1.18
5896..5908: 4.6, 0.864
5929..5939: 1.6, 1.16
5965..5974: 0.8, 1.23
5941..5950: 0.6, 1.27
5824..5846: 0.7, 1.39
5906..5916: 2.1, 1.1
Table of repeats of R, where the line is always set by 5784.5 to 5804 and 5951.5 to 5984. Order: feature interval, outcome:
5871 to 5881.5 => 1.4 angstroms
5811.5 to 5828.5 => 0.5 angstroms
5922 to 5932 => 1.3 angstroms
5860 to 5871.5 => 1.3 angstroms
